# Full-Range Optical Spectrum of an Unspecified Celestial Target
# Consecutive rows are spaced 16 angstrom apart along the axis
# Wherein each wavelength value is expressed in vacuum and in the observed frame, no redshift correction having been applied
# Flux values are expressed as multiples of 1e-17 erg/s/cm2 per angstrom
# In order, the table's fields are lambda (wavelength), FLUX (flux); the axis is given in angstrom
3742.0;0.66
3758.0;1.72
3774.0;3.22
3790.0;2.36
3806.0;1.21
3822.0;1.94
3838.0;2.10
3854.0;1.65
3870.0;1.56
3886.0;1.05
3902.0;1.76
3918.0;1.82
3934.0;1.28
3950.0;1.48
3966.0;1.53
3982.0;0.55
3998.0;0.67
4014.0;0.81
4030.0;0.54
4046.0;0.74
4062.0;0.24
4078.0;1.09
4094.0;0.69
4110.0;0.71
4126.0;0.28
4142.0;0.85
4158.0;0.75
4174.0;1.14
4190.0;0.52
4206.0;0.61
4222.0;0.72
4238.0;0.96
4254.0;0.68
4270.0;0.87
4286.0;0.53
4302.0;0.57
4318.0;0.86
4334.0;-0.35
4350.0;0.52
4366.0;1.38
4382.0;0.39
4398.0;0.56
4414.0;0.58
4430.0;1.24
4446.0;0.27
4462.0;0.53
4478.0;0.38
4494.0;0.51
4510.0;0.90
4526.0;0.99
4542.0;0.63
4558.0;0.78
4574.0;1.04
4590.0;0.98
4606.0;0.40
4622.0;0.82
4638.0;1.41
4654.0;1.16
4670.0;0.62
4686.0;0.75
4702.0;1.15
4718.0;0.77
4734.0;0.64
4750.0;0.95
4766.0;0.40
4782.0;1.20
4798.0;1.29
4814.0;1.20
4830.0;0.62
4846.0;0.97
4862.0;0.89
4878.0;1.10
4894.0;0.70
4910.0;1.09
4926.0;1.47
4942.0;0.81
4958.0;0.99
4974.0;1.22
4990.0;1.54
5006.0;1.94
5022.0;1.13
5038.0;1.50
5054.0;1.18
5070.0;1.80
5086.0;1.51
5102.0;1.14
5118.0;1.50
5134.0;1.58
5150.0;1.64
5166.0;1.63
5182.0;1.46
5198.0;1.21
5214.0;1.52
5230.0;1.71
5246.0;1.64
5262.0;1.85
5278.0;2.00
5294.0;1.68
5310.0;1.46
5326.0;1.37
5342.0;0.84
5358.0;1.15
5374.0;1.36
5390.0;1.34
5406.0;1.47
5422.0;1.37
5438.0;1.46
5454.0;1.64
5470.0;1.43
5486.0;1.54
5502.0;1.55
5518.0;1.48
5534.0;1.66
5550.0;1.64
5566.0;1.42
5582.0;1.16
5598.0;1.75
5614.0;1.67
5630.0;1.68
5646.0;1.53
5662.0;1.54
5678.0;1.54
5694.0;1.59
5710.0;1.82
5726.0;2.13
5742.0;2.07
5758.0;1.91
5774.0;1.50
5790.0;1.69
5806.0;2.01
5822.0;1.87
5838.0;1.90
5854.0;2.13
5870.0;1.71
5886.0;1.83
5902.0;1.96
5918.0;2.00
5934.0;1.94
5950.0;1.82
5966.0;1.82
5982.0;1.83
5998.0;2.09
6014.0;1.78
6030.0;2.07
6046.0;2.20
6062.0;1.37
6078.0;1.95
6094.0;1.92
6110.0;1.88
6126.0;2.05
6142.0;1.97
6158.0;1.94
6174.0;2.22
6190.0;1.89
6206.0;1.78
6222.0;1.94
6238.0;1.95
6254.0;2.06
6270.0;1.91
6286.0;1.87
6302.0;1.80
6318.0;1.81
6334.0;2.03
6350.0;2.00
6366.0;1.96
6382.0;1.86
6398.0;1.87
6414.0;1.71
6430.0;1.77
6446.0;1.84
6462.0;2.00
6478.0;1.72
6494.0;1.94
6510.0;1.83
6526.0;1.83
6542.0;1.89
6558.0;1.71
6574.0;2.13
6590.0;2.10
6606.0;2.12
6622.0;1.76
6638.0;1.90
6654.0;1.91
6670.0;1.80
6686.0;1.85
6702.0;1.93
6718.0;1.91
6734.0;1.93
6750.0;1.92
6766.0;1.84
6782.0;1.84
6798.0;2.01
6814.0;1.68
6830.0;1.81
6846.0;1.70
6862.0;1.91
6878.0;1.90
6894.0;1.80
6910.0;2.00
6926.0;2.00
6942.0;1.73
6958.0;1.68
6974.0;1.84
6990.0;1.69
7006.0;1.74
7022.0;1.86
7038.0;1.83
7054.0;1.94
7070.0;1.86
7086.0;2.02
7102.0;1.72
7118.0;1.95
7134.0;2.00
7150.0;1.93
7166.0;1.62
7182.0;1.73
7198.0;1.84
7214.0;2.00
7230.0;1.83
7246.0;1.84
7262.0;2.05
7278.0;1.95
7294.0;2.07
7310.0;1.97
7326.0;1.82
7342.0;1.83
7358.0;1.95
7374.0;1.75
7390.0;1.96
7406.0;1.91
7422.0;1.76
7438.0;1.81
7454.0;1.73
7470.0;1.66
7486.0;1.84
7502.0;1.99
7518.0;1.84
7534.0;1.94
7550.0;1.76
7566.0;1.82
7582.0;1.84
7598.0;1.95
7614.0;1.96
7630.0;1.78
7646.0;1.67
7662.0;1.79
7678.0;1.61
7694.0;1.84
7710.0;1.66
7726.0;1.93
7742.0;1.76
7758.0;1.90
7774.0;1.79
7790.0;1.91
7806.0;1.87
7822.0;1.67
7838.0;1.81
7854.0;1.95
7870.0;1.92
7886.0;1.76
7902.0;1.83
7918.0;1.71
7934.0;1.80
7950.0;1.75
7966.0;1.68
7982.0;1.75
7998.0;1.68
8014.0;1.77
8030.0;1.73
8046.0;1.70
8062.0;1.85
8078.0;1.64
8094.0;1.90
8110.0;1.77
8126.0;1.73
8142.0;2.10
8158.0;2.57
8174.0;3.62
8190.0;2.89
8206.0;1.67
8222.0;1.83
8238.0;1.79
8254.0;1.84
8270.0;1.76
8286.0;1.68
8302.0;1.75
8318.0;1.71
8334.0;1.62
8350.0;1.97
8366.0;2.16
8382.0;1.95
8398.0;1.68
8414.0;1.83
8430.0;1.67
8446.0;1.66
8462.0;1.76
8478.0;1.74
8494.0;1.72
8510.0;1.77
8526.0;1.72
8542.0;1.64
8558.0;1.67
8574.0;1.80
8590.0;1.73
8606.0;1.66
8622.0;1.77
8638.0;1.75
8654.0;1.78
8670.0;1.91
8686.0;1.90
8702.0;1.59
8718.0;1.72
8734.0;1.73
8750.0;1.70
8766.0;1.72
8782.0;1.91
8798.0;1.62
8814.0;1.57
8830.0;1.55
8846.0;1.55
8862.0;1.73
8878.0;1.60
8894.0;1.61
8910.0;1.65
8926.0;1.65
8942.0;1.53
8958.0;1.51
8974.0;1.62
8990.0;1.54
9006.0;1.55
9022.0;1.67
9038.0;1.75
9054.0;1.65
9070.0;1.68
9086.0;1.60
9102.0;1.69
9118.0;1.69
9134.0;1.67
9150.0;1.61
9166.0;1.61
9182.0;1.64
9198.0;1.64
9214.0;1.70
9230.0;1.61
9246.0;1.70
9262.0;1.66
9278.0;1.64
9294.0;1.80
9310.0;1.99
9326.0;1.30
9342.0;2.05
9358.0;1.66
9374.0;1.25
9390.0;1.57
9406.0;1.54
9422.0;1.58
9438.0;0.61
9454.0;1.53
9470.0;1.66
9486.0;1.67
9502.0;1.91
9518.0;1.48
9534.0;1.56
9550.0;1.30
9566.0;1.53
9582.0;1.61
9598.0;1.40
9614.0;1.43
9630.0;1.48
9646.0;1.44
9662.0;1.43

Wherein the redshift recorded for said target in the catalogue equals 0.24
